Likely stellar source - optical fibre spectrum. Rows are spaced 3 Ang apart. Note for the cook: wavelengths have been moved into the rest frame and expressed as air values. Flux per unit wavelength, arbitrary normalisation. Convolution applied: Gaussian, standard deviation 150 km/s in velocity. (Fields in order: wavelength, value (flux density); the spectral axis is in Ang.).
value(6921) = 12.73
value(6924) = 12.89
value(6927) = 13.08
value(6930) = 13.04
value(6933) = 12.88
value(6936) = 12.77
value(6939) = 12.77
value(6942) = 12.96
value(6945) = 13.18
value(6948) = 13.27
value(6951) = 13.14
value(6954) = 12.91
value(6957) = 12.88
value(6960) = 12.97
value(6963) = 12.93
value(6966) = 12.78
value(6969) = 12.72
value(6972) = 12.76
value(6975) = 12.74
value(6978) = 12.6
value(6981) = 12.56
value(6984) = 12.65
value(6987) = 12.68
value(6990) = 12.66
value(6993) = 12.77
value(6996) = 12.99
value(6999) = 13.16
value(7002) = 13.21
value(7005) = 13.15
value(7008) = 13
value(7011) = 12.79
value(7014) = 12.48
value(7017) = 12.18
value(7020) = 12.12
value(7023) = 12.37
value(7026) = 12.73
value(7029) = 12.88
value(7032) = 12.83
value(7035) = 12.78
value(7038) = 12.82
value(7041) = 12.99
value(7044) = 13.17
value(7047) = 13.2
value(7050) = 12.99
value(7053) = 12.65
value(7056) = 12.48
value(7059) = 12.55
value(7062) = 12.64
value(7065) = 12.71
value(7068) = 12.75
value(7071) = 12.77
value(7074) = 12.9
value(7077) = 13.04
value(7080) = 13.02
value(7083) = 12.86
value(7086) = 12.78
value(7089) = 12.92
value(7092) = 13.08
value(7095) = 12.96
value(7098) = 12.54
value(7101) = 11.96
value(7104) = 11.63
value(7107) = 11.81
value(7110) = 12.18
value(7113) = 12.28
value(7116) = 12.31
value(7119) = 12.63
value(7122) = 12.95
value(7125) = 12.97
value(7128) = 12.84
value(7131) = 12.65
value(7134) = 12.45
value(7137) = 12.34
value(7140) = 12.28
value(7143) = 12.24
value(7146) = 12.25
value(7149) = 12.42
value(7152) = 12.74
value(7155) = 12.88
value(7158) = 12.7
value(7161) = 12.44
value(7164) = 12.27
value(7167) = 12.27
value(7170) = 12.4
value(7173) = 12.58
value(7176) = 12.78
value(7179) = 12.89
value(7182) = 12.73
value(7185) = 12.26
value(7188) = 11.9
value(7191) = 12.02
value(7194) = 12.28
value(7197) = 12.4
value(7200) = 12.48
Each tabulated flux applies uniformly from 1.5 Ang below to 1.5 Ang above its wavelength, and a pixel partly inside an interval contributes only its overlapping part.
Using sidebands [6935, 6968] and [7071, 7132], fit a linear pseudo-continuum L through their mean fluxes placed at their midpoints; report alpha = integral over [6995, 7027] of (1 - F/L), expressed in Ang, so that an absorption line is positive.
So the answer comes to 0.2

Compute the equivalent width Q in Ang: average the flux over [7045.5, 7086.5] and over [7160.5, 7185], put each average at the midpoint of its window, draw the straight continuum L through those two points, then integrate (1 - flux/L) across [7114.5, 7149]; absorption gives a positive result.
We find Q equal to 0.3 Ang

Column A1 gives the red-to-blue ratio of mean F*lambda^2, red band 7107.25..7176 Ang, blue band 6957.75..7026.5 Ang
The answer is 1.0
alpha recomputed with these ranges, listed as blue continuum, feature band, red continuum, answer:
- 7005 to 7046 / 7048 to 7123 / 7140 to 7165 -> 0.0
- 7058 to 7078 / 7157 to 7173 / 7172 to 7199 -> 0.1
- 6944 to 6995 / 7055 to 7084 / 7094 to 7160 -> -0.4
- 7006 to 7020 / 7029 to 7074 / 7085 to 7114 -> -1.1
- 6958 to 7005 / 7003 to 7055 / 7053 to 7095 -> 0.2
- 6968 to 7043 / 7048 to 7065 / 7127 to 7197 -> 0.0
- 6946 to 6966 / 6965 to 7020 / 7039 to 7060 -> 0.8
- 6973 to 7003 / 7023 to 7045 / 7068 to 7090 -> 0.0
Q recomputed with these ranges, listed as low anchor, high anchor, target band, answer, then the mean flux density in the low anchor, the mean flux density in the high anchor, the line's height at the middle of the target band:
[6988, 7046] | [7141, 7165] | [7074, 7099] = -0.5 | 12.8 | 12.5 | 12.6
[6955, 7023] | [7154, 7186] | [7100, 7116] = 0.8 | 12.8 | 12.6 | 12.6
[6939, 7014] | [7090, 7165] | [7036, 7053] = -0.4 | 12.9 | 12.5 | 12.7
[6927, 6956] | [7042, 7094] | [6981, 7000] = 0.2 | 13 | 12.9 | 12.9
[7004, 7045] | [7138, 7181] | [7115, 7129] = -0.2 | 12.7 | 12.5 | 12.6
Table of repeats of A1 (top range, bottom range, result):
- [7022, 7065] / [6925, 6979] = 1.02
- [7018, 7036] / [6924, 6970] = 1.00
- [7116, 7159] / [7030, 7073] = 1.01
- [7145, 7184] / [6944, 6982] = 1.03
